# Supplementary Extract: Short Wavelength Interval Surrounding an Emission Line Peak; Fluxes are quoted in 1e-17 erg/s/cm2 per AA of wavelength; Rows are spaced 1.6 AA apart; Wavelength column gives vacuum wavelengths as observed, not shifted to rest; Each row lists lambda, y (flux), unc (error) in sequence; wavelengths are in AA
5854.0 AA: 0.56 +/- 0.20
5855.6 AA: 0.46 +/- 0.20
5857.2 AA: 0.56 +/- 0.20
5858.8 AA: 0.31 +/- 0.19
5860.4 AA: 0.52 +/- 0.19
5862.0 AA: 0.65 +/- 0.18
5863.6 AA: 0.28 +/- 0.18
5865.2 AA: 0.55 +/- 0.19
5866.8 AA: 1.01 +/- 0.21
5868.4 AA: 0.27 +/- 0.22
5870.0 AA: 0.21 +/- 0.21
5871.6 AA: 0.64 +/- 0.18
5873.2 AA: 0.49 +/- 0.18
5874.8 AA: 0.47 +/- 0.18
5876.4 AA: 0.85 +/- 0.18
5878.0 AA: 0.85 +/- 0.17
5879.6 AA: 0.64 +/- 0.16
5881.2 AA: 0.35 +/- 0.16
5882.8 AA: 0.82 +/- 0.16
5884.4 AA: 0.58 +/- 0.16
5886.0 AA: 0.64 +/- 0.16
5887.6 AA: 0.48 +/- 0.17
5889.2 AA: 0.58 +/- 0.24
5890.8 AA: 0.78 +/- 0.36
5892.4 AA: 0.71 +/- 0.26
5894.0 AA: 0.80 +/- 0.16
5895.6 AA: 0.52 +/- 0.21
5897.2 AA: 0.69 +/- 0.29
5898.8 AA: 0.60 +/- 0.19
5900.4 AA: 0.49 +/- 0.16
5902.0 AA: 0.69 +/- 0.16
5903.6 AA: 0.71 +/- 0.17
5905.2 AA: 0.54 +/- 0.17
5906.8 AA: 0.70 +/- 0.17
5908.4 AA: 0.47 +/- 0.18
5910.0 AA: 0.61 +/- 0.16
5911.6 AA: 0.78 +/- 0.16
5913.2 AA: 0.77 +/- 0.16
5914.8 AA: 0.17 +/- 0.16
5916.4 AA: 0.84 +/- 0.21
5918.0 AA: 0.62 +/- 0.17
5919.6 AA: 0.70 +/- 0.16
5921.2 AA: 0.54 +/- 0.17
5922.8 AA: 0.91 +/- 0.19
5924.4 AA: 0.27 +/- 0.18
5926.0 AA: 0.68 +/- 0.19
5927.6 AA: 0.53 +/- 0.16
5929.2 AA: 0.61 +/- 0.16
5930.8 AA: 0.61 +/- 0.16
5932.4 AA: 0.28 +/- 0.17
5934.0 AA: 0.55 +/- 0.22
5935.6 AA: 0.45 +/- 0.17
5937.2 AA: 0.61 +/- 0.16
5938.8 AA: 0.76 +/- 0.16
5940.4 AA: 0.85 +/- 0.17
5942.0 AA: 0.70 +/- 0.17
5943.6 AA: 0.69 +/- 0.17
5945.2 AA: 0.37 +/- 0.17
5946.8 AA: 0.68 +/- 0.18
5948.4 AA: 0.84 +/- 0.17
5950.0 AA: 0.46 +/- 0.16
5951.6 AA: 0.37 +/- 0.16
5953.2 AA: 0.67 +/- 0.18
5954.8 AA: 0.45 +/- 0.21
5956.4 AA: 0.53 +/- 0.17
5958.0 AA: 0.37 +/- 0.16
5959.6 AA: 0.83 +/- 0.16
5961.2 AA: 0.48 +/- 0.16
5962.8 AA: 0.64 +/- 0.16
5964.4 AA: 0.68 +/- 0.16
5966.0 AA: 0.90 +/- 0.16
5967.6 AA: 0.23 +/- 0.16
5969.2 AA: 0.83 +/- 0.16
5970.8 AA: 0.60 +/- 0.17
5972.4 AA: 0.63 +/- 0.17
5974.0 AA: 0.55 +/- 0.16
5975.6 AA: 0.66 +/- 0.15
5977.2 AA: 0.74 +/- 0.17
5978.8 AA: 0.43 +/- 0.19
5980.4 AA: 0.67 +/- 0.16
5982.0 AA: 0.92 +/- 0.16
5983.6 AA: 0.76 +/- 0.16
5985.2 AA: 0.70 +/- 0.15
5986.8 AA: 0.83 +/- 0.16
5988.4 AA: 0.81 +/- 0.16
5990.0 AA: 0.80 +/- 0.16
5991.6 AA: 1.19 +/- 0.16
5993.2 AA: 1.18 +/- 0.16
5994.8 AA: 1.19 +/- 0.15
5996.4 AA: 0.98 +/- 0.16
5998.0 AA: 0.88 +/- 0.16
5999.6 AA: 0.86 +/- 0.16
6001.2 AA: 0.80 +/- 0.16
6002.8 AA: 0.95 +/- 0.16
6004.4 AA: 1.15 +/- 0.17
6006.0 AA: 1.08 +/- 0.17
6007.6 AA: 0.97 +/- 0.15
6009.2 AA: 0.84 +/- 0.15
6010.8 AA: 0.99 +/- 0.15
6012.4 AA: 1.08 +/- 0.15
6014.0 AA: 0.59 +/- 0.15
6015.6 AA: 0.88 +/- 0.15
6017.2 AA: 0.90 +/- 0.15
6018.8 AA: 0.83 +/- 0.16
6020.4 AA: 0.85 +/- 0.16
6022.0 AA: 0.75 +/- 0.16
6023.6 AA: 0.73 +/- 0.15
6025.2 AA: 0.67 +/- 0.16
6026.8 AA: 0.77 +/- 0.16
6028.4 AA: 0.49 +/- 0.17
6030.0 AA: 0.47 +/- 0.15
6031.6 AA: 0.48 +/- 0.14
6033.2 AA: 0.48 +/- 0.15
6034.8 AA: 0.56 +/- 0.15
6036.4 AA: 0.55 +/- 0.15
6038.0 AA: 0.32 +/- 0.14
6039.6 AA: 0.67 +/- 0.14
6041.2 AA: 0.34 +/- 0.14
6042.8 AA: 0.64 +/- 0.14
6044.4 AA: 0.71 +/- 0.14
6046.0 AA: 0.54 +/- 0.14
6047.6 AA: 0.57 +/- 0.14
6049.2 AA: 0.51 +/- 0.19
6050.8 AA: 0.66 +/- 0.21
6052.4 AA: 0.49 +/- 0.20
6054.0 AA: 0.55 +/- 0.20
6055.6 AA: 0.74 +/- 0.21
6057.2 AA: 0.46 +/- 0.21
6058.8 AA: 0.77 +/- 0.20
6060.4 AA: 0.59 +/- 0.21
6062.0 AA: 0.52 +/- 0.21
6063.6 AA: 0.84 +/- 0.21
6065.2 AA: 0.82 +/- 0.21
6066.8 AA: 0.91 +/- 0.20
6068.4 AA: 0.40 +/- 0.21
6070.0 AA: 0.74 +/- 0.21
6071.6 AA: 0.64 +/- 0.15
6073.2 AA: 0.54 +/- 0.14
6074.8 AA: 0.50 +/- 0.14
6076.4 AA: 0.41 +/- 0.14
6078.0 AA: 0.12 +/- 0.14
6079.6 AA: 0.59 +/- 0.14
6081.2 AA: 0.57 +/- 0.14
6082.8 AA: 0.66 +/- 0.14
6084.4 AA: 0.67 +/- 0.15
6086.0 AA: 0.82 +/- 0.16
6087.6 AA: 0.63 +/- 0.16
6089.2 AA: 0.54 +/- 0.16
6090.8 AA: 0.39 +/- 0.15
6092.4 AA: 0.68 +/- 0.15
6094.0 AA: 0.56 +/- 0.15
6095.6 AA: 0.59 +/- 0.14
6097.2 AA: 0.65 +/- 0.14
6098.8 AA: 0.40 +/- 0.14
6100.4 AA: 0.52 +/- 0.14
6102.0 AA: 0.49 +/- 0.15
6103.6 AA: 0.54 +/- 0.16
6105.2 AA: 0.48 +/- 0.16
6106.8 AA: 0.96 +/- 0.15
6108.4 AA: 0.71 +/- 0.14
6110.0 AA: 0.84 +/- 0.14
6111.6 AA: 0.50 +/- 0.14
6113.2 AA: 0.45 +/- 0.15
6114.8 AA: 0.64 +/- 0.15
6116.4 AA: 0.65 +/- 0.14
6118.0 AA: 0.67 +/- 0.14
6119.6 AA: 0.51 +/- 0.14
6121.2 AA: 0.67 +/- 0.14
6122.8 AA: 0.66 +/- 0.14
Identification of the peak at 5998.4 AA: Mg II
